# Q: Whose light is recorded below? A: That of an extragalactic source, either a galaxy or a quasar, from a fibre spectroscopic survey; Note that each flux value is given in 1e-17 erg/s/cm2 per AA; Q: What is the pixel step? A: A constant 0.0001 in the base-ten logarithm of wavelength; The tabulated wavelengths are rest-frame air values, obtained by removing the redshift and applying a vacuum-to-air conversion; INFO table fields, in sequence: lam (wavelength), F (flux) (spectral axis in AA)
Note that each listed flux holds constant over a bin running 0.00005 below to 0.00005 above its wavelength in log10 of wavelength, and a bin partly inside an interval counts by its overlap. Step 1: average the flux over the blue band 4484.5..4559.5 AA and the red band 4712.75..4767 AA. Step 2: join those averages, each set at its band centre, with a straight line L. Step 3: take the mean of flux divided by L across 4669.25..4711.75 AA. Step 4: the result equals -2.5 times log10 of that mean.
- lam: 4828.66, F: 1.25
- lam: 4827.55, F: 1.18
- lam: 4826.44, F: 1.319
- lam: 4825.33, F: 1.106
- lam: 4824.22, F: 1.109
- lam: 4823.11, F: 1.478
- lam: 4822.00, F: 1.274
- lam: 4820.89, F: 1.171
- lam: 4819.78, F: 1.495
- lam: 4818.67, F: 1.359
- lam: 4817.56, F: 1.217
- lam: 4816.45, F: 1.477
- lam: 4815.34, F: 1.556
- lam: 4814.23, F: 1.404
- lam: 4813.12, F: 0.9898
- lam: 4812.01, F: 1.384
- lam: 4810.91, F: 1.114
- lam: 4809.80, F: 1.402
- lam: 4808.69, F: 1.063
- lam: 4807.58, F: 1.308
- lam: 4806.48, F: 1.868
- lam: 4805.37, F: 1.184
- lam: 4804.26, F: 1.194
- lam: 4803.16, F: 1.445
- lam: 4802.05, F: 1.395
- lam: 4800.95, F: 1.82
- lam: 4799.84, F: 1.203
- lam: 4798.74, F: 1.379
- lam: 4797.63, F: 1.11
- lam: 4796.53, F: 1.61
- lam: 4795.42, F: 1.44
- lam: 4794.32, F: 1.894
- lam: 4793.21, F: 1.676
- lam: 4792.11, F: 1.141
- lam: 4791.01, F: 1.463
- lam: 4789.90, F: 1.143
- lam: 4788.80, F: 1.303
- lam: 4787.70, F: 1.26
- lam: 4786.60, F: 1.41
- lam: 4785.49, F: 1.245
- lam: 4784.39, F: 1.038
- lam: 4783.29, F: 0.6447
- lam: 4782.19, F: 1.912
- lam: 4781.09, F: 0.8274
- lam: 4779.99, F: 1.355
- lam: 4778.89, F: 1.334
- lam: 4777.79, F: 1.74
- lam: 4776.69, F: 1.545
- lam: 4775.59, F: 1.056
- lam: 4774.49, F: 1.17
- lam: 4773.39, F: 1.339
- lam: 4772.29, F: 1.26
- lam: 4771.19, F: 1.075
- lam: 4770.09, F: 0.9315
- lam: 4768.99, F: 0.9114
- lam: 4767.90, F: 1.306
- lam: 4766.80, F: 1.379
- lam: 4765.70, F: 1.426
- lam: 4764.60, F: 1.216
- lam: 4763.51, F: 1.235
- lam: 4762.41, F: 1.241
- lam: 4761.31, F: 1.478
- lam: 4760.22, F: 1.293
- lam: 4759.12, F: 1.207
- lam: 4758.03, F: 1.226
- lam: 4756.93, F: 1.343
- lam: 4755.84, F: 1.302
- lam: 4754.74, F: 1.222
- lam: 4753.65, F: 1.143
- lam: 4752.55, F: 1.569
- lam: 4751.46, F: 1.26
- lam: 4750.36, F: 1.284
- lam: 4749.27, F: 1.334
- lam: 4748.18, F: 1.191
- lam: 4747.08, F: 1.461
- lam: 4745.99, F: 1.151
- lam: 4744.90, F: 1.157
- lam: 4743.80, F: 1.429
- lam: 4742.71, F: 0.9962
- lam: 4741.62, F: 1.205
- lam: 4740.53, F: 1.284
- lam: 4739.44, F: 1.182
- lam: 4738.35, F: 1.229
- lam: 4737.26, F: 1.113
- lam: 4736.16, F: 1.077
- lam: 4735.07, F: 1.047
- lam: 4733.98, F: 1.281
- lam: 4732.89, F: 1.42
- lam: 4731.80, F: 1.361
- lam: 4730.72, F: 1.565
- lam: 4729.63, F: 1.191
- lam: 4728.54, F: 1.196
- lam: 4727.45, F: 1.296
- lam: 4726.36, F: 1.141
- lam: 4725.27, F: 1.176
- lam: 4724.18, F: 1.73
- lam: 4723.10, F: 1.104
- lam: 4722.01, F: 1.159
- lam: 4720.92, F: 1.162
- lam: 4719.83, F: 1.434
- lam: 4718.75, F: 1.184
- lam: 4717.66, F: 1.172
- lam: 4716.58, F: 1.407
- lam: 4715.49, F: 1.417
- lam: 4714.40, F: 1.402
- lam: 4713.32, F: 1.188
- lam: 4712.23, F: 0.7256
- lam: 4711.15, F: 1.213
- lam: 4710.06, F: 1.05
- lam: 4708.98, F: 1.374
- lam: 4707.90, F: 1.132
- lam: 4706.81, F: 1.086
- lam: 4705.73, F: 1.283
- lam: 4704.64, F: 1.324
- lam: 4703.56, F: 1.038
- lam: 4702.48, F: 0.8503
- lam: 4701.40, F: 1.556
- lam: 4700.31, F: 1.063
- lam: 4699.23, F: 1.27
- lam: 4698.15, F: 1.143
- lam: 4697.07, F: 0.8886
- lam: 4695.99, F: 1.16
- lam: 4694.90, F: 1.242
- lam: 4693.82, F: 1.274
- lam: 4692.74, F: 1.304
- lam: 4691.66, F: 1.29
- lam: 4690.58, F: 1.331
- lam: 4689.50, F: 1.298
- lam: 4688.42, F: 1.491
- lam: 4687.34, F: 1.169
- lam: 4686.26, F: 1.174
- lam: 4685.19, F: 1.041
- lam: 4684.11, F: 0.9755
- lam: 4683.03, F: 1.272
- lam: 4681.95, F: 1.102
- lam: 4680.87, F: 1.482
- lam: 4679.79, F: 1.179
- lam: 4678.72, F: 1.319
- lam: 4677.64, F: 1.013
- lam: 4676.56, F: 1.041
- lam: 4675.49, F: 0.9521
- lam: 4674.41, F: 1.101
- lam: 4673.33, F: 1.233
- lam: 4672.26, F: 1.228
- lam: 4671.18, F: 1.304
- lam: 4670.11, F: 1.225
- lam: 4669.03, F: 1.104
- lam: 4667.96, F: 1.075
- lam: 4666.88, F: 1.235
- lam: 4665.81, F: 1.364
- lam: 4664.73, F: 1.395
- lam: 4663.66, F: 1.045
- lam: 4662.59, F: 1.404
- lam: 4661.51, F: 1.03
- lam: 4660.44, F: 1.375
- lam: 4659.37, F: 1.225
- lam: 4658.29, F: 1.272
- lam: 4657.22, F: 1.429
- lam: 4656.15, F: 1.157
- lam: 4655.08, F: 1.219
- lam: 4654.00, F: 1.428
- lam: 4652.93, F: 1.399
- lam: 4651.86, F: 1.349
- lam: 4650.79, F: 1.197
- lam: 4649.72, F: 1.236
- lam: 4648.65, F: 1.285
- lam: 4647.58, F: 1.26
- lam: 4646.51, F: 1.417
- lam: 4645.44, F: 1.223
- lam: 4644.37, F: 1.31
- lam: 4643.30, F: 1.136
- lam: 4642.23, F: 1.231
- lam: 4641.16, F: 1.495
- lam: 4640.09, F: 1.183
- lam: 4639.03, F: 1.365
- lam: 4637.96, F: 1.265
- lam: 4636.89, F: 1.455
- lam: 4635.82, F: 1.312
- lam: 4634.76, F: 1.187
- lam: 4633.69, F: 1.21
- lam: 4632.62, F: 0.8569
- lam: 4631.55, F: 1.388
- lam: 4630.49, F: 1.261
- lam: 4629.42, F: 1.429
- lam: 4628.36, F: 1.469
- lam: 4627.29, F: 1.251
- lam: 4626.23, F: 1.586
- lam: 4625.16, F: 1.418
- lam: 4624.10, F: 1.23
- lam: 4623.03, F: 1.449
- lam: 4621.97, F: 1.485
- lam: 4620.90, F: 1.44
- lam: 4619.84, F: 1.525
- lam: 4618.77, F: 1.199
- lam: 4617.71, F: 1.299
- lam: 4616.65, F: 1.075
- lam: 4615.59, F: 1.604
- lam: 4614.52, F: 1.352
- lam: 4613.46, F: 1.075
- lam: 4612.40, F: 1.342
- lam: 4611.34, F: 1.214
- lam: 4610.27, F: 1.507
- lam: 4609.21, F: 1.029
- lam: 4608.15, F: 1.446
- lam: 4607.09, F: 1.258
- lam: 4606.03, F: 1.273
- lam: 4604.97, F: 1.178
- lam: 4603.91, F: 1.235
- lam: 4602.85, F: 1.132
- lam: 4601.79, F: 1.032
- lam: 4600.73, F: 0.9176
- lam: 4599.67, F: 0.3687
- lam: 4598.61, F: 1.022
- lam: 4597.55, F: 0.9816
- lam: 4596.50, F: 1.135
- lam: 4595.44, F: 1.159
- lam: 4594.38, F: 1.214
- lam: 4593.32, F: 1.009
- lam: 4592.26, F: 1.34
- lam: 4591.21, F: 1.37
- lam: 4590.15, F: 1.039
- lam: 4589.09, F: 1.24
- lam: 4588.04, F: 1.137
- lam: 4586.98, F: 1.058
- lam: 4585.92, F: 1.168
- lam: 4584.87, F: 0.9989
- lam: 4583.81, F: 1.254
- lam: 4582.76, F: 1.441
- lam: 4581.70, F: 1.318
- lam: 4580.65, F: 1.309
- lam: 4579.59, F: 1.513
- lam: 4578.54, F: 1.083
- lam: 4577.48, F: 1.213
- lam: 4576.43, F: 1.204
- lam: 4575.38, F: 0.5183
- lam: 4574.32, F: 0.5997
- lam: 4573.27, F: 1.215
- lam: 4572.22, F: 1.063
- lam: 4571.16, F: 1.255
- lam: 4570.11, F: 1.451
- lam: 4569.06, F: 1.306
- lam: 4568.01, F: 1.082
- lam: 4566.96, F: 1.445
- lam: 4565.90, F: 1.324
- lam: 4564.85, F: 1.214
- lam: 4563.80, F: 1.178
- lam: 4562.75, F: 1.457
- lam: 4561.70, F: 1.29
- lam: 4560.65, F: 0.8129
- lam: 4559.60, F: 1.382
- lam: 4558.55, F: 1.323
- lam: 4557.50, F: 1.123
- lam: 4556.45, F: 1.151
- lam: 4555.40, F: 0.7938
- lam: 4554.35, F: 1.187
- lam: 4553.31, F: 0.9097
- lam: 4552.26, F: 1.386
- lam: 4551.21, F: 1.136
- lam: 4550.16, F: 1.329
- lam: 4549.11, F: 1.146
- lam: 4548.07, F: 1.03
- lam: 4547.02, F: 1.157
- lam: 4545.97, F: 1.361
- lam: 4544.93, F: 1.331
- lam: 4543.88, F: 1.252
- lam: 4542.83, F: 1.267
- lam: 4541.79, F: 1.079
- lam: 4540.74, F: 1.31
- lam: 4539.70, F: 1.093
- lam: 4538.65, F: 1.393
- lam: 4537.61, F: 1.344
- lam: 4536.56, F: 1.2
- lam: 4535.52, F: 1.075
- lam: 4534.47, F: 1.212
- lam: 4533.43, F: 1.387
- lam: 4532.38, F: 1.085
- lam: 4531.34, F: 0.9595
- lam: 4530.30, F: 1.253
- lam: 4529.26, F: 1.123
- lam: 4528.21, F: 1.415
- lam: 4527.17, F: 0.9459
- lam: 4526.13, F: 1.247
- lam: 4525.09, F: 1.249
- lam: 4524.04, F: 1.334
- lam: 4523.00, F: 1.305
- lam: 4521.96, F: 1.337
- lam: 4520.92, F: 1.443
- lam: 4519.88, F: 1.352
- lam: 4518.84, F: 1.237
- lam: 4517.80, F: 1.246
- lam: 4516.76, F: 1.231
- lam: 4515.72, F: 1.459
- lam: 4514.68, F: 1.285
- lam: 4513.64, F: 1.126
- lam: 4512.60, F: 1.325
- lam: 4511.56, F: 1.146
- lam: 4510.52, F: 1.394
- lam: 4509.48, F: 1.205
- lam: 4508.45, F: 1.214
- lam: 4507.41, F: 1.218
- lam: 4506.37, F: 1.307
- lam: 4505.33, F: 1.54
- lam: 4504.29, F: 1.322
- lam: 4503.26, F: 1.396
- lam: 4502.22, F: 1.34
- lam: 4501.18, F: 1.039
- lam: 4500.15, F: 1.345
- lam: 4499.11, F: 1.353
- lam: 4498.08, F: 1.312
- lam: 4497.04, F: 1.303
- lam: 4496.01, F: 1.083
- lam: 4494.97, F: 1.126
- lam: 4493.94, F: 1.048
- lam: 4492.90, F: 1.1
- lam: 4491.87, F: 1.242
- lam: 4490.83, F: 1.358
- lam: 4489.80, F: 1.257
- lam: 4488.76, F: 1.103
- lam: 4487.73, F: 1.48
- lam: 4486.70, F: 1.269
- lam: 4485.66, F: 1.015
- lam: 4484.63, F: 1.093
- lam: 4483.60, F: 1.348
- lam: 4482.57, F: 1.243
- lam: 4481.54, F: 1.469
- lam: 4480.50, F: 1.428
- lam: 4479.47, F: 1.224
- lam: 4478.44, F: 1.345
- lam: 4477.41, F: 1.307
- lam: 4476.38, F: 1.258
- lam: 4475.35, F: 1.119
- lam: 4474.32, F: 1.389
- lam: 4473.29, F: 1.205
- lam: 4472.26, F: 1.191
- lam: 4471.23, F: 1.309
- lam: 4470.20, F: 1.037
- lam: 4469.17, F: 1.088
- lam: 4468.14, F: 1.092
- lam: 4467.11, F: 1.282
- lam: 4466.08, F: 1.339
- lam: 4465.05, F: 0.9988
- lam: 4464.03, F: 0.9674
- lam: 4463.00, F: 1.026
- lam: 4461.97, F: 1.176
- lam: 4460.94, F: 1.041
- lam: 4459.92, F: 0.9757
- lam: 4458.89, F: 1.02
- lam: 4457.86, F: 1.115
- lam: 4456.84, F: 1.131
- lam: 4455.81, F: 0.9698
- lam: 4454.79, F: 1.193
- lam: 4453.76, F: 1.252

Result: 0.064 mag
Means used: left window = 1.23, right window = 1.27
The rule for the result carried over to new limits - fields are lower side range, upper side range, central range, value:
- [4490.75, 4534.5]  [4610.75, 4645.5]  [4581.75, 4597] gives 0.09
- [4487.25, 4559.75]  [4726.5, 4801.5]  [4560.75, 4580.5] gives 0.06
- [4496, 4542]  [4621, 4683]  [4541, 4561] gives 0.08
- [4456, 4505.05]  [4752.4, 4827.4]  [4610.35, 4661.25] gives -0.04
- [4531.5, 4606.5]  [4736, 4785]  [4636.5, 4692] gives -0.03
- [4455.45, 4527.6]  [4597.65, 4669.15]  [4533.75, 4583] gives 0.04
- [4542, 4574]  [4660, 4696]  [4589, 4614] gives 0.06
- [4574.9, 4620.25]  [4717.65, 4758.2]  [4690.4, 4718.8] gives 0.04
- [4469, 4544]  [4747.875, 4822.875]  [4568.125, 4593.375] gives 0.08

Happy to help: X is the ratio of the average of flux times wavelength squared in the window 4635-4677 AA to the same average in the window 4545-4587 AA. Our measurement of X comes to 1.10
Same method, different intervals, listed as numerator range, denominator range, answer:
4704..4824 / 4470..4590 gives 1.16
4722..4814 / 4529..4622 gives 1.17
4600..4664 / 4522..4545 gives 1.10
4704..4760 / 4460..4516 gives 1.12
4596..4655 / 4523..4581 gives 1.09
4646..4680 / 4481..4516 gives 1.05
